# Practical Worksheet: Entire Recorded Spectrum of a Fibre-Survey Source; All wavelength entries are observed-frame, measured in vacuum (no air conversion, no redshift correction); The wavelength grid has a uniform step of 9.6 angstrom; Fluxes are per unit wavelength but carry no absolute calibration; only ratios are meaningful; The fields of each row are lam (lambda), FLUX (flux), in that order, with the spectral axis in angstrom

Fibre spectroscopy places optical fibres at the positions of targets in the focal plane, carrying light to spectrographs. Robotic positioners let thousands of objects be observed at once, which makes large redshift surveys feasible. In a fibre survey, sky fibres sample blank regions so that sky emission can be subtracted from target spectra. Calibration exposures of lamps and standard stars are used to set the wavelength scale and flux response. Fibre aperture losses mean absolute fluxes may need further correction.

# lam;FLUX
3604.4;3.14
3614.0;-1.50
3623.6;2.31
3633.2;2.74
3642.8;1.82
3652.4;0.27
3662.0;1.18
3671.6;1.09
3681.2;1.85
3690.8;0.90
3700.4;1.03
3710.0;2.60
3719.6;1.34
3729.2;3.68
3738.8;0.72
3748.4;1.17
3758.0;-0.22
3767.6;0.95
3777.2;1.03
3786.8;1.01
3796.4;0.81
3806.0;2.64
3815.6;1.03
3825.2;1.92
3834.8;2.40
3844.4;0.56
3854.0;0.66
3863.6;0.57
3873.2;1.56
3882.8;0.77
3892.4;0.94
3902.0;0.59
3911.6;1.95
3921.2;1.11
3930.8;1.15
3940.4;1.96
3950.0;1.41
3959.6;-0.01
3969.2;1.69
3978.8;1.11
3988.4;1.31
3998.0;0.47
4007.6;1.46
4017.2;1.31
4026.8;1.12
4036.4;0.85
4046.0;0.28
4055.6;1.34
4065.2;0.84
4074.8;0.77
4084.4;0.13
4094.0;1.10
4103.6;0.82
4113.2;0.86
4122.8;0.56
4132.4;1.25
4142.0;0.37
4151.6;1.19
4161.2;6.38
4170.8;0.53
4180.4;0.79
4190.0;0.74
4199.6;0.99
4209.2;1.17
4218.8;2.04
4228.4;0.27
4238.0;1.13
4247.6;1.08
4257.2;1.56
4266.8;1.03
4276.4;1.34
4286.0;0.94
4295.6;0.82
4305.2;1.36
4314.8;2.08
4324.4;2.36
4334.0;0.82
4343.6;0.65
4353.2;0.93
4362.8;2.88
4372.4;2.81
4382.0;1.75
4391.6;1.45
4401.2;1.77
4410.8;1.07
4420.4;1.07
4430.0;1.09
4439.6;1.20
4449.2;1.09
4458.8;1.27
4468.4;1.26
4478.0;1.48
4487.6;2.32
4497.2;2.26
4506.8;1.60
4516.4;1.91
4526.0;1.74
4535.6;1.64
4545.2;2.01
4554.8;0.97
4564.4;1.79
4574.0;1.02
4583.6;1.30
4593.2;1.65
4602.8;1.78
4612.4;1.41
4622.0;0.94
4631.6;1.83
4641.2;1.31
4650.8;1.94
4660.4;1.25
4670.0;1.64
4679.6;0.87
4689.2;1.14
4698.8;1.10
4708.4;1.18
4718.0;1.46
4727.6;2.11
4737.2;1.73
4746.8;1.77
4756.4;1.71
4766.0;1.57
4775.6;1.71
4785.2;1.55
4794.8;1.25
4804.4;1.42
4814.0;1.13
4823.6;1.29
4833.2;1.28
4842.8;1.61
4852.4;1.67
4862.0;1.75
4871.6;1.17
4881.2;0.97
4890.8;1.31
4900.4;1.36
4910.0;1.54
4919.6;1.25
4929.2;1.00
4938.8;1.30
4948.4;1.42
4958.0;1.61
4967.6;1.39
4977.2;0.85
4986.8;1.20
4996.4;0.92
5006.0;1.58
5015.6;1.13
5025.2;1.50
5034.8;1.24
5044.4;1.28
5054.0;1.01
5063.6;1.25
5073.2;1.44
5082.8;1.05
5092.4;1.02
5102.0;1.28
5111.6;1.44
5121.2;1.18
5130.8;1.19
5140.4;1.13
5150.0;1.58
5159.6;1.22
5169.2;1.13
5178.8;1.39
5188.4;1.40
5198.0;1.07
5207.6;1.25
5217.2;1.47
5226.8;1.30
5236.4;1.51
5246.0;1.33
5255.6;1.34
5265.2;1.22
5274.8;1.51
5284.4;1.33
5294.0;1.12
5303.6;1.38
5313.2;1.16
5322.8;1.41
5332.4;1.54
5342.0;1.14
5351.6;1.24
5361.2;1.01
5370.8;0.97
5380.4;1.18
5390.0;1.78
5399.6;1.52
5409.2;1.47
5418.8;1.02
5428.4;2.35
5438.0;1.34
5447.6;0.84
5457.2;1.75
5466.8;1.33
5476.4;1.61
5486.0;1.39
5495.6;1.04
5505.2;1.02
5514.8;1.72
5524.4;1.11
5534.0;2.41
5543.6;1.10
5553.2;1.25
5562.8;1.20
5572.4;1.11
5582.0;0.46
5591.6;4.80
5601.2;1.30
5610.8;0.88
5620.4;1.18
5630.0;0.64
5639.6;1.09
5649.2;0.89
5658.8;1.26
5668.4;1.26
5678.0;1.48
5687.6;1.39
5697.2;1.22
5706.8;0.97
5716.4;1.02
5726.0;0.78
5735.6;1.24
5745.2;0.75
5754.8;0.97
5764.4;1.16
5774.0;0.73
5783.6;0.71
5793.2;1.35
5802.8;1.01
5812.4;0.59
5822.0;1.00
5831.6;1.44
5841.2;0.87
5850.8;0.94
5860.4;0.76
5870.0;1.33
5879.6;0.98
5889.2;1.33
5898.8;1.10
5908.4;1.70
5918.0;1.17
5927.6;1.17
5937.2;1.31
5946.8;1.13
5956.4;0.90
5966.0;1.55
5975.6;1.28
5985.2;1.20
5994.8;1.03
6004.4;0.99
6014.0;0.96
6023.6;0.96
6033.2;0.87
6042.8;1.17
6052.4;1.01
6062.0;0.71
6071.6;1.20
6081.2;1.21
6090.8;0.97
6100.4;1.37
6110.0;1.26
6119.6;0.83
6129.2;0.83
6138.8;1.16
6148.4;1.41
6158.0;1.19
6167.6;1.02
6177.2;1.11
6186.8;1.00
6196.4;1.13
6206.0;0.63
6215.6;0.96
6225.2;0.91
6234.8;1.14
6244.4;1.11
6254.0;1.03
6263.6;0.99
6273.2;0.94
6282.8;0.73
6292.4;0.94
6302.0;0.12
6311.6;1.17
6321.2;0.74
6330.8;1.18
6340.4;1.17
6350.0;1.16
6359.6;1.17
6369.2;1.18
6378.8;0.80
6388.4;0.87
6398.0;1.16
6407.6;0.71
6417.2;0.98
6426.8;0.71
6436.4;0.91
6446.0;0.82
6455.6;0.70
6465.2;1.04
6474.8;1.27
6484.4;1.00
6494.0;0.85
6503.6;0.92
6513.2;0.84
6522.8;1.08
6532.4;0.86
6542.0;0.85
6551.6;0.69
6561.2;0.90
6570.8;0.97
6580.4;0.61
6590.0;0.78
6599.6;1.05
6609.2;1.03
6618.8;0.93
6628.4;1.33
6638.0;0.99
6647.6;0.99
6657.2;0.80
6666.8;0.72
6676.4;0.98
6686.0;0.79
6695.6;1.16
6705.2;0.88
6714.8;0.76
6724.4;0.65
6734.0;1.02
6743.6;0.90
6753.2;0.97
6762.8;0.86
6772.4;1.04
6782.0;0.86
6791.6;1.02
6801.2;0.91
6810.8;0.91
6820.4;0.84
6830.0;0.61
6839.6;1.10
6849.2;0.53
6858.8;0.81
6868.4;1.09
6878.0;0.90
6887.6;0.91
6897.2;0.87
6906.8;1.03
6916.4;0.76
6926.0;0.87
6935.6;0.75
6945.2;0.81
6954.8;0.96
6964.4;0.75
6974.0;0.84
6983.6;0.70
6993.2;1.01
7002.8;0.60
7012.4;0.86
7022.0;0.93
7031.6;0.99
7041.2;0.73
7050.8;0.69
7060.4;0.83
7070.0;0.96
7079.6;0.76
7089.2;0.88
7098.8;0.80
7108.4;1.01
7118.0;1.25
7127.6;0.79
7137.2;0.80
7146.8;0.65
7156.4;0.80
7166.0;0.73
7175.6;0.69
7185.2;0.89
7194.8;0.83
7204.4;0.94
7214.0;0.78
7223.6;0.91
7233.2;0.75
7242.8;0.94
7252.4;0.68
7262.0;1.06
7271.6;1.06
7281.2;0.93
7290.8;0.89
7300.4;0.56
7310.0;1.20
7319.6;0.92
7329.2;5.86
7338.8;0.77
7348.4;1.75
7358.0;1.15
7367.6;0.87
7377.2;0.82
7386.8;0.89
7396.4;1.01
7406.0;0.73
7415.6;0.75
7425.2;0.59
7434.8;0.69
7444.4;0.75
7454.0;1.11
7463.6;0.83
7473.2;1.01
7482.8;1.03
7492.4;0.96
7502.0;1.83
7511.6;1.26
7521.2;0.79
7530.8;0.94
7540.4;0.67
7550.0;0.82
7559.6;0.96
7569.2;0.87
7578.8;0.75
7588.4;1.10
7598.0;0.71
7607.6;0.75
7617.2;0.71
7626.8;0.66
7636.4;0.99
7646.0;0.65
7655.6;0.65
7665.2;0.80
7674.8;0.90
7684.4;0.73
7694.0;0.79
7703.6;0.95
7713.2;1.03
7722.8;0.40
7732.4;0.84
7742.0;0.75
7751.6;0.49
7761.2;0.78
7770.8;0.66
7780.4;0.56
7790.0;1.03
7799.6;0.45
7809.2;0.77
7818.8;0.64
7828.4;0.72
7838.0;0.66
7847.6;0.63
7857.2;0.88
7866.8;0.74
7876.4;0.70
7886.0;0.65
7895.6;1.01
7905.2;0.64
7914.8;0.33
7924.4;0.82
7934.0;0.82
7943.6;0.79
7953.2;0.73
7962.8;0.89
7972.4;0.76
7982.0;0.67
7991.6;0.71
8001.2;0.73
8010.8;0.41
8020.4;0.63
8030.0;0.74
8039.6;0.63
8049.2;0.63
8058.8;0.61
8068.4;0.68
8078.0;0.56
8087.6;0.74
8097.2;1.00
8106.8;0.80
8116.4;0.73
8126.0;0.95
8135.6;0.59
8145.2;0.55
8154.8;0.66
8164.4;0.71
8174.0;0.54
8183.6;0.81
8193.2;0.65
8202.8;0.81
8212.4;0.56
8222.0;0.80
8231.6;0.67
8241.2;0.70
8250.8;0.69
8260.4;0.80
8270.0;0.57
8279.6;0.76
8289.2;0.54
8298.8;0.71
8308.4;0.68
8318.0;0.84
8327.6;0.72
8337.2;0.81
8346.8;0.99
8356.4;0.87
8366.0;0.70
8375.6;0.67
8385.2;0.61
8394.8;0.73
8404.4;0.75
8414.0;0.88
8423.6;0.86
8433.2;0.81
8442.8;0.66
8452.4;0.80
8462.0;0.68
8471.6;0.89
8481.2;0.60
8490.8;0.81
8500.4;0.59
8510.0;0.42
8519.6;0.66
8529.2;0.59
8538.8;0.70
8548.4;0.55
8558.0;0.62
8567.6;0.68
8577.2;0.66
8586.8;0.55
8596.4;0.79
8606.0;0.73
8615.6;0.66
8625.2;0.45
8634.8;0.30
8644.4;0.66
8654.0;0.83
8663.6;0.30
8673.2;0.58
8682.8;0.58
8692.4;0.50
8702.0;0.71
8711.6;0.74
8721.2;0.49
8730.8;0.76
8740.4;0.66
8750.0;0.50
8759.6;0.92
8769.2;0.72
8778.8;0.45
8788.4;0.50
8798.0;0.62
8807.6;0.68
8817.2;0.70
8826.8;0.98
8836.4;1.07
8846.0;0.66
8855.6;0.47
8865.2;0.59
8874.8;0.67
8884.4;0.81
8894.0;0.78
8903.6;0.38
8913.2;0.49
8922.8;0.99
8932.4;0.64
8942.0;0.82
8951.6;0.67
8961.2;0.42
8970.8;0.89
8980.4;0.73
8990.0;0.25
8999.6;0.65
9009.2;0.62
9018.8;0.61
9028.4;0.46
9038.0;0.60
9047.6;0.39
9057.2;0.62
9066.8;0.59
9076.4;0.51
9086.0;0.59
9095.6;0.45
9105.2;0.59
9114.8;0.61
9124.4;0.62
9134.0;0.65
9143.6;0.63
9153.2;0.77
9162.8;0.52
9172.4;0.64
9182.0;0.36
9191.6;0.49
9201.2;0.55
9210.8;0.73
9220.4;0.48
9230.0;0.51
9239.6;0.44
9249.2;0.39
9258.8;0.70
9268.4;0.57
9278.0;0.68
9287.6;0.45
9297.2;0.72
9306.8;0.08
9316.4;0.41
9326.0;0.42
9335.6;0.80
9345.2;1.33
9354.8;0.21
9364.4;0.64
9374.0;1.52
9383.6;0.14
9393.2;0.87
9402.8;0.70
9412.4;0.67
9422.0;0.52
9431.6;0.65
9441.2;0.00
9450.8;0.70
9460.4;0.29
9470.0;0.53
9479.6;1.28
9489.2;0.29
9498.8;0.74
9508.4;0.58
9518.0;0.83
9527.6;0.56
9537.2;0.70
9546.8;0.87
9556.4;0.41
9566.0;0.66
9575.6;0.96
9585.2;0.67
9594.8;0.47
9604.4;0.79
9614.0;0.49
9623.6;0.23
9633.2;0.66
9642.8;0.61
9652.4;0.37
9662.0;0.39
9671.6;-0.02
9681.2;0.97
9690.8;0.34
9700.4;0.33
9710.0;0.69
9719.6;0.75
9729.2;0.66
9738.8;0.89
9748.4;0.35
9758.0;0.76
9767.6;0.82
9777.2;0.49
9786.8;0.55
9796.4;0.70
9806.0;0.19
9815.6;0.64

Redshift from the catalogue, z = 0.12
